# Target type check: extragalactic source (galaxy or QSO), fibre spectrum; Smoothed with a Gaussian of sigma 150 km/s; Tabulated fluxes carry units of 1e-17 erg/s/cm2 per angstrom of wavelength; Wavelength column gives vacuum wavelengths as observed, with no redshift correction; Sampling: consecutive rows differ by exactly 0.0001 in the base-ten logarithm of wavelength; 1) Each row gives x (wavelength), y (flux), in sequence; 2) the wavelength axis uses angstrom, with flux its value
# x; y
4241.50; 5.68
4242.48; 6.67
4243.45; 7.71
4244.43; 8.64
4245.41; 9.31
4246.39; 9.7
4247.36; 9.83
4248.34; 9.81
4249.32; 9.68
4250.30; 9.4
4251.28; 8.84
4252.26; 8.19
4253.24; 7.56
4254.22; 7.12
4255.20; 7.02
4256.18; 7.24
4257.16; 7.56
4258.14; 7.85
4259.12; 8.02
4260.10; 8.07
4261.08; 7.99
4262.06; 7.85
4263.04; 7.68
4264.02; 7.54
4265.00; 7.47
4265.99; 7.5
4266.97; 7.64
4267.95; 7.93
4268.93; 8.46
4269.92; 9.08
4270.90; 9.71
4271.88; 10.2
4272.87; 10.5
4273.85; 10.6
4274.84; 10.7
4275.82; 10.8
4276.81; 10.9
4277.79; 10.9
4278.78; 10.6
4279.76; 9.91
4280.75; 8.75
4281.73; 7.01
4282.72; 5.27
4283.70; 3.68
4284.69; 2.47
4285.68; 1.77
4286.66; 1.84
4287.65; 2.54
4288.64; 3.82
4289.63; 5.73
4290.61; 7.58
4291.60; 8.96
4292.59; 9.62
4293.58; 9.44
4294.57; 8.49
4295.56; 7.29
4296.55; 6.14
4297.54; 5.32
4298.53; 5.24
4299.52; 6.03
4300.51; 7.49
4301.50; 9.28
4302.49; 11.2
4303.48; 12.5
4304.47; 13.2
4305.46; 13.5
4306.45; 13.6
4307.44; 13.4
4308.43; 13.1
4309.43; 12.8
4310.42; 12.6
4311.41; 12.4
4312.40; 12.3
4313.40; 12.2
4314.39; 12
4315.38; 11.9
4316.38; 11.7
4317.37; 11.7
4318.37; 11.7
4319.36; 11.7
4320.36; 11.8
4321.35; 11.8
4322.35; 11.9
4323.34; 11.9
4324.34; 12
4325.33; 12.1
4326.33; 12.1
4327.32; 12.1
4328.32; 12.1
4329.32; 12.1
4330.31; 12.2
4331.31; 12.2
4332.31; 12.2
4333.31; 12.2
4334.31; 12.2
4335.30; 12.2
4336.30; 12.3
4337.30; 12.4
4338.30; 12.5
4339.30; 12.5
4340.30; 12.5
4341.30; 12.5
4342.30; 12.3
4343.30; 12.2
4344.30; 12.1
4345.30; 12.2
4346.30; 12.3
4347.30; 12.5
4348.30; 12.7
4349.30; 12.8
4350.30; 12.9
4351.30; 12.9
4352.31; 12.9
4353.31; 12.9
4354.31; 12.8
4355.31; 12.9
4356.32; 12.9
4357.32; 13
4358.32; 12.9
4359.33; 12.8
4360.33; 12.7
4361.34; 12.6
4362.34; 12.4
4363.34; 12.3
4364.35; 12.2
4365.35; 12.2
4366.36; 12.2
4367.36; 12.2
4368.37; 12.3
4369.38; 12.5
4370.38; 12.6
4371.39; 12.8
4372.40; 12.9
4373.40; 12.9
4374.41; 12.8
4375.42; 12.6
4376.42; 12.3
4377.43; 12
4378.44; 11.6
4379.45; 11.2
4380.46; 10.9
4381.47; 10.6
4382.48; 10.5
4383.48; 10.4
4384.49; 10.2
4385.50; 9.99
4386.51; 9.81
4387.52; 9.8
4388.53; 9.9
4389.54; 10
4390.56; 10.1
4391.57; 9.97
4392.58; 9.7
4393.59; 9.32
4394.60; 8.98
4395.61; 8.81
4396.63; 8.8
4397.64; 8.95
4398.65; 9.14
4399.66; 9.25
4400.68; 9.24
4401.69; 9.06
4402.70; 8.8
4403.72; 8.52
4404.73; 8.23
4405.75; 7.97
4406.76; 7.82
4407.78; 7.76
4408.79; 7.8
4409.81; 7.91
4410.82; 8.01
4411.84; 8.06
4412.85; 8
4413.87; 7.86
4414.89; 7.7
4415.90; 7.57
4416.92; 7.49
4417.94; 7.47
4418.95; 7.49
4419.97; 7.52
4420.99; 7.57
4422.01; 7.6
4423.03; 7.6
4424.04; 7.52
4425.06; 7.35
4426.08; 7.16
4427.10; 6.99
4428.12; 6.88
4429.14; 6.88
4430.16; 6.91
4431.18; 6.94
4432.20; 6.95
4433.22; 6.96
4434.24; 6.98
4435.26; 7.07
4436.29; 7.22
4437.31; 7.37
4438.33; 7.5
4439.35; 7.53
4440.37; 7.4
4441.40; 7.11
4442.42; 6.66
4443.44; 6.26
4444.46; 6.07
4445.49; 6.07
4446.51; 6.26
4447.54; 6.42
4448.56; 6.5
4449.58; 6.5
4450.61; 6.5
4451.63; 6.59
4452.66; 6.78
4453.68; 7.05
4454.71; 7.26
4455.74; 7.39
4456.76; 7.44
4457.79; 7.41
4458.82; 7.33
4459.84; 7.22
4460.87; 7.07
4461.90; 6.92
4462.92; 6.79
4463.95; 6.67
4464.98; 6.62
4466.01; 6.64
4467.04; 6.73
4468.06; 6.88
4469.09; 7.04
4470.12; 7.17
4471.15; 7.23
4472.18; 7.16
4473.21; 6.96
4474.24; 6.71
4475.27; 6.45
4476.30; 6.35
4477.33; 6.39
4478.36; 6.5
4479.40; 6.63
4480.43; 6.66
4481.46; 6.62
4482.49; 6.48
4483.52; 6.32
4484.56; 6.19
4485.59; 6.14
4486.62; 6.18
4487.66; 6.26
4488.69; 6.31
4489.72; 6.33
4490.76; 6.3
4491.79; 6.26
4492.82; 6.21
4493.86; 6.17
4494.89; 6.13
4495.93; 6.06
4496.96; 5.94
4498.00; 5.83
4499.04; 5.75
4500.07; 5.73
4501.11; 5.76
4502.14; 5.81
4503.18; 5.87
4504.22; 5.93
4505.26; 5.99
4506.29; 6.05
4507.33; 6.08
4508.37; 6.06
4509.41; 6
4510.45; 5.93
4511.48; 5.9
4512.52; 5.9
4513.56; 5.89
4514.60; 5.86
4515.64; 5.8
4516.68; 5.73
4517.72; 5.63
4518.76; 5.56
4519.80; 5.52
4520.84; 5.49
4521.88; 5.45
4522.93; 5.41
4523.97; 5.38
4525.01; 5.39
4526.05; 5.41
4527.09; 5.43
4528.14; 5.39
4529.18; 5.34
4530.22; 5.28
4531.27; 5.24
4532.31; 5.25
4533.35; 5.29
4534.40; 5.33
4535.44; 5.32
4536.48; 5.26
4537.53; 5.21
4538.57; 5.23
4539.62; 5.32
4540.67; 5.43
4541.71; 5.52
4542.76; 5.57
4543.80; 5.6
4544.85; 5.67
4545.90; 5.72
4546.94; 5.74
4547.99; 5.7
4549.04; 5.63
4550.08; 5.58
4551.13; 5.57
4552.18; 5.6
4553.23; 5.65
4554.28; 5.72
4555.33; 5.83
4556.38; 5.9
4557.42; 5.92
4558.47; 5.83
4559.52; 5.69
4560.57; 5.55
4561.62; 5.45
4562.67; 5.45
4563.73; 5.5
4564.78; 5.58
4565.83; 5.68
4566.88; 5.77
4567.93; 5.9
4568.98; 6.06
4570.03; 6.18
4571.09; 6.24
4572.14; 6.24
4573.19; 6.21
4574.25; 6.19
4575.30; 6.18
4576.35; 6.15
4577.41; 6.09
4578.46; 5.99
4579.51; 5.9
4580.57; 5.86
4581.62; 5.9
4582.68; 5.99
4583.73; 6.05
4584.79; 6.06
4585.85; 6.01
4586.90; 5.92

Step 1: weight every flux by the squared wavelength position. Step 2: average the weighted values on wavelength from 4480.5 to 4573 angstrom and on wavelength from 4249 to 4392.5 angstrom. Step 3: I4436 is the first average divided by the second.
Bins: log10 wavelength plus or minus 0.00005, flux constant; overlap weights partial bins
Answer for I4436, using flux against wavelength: 0.6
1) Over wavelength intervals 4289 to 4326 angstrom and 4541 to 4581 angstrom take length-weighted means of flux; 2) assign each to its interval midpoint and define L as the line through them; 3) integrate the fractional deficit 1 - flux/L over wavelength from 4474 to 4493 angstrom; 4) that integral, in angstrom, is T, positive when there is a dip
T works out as 2.30 angstrom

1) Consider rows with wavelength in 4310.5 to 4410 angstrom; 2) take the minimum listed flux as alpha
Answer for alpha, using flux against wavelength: 7.76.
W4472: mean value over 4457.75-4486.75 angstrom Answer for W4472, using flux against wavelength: 6.74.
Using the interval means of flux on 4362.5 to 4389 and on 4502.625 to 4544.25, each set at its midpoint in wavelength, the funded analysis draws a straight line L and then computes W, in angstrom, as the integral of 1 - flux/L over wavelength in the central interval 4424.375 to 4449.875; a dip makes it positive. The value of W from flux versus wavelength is 6.2 angstrom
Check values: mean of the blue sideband 11.6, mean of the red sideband 5.58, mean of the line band 6.88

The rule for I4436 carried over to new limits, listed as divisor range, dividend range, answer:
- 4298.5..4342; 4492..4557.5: 0.52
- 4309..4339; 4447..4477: 0.61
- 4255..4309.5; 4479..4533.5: 0.78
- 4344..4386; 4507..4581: 0.50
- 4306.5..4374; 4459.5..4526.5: 0.54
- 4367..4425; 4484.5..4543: 0.63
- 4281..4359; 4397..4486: 0.71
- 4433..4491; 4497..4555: 0.85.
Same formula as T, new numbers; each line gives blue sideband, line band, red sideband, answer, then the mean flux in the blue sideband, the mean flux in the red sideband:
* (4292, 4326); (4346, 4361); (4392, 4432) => -4.9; 10.9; 8.01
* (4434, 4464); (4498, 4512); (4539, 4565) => 0.7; 6.91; 5.63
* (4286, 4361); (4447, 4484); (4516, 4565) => 3.2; 11.1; 5.52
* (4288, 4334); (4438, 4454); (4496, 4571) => 2.0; 10.7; 5.65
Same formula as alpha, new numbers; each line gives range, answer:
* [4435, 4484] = 6.07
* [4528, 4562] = 5.21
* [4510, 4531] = 5.28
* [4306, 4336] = 11.7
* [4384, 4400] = 8.8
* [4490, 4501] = 5.73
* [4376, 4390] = 9.8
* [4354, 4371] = 12.2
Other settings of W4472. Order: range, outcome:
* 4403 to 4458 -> 7.26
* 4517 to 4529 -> 5.46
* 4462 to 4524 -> 6.21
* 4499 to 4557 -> 5.62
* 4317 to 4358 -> 12.3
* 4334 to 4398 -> 11.7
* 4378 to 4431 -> 8.65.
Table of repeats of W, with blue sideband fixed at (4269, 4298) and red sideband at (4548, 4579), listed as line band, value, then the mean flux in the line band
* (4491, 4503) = 0.5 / 5.98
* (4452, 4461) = -1.0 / 7.21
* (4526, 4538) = 1.4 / 5.31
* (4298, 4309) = -4.9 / 10.8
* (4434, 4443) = -0.8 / 7.2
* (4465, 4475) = -0.8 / 6.92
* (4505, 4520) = 0.7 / 5.87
